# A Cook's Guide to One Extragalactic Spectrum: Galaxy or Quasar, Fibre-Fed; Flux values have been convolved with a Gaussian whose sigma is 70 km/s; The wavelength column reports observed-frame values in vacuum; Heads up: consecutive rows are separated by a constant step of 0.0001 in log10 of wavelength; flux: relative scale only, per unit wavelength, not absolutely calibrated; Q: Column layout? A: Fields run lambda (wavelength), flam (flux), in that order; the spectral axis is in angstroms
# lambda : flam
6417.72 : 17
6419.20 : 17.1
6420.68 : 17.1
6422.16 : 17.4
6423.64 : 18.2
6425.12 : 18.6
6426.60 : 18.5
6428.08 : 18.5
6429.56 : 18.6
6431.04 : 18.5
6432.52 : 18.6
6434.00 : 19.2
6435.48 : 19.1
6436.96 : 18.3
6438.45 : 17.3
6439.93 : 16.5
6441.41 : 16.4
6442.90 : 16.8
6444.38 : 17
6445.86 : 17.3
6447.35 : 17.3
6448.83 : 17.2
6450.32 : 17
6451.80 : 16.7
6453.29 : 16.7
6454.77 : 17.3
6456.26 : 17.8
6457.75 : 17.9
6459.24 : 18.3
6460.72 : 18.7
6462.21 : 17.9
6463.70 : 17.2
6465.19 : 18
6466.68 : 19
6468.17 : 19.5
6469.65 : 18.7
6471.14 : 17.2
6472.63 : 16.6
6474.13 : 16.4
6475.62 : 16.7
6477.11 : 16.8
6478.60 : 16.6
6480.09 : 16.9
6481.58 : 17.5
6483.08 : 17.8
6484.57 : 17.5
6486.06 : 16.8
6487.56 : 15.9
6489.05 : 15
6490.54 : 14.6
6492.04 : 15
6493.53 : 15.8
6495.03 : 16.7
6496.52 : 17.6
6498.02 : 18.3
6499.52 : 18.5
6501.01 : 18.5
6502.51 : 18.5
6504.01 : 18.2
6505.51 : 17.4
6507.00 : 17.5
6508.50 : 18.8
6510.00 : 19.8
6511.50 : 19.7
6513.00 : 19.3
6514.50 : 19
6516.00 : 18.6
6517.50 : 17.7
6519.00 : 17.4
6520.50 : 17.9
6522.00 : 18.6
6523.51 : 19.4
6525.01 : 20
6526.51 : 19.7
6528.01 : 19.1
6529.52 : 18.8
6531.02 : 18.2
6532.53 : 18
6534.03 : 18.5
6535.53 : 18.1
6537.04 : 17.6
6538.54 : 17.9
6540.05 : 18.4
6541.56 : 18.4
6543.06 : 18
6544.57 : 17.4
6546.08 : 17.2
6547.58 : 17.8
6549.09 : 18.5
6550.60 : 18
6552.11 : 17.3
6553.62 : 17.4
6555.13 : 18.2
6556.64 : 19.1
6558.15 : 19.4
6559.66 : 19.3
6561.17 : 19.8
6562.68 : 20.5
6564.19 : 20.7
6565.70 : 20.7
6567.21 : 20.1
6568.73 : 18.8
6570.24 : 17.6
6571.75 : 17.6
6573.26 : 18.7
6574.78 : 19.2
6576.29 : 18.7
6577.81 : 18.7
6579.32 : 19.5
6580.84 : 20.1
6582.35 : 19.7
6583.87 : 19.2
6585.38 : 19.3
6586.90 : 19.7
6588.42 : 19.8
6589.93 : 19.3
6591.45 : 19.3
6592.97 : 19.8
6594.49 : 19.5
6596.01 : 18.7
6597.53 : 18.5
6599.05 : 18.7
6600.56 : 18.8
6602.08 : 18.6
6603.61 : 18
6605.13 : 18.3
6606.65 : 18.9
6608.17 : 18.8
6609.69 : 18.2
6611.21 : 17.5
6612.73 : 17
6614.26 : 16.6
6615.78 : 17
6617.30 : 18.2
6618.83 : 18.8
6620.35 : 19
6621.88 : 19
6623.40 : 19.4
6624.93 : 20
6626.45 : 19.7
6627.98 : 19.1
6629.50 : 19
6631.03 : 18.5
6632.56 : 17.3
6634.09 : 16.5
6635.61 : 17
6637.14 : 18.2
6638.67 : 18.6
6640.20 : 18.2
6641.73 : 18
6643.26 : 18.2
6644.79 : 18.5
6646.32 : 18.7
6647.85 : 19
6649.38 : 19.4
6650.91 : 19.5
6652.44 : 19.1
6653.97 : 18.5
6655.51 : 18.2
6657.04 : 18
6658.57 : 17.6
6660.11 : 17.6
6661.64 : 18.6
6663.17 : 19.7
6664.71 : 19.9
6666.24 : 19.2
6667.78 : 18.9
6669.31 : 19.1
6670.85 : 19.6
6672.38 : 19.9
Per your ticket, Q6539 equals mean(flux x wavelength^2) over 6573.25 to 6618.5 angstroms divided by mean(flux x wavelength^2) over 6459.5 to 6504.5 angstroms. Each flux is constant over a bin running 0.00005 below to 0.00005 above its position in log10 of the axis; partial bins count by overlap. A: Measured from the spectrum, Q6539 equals 1.12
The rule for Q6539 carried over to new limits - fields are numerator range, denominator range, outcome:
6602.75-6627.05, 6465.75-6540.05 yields 1.07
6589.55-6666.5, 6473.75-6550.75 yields 1.08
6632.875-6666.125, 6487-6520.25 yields 1.09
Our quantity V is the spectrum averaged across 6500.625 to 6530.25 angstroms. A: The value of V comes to 18.7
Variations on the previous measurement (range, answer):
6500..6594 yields 18.8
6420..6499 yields 17.4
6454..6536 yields 17.8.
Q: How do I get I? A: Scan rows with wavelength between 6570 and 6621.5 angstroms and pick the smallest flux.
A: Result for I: 16.6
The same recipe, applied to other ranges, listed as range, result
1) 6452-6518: 14.6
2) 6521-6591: 17.2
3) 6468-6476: 16.4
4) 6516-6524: 17.4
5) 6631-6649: 16.5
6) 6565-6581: 17.6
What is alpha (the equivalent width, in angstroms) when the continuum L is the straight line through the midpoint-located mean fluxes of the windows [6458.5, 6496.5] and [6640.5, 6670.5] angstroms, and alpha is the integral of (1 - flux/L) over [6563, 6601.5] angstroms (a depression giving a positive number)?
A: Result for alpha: -2.5 angstroms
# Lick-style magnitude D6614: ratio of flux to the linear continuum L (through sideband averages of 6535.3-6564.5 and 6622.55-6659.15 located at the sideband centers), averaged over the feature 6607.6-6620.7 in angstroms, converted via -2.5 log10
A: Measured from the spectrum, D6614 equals 0.04 mag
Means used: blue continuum 18.4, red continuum 18.5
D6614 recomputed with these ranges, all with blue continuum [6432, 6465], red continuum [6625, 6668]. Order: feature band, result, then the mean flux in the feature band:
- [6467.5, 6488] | 0.031 mag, 17.2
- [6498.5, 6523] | -0.035 mag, 18.5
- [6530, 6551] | 0.001 mag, 18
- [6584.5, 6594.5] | -0.073 mag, 19.5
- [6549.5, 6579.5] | -0.047 mag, 18.9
